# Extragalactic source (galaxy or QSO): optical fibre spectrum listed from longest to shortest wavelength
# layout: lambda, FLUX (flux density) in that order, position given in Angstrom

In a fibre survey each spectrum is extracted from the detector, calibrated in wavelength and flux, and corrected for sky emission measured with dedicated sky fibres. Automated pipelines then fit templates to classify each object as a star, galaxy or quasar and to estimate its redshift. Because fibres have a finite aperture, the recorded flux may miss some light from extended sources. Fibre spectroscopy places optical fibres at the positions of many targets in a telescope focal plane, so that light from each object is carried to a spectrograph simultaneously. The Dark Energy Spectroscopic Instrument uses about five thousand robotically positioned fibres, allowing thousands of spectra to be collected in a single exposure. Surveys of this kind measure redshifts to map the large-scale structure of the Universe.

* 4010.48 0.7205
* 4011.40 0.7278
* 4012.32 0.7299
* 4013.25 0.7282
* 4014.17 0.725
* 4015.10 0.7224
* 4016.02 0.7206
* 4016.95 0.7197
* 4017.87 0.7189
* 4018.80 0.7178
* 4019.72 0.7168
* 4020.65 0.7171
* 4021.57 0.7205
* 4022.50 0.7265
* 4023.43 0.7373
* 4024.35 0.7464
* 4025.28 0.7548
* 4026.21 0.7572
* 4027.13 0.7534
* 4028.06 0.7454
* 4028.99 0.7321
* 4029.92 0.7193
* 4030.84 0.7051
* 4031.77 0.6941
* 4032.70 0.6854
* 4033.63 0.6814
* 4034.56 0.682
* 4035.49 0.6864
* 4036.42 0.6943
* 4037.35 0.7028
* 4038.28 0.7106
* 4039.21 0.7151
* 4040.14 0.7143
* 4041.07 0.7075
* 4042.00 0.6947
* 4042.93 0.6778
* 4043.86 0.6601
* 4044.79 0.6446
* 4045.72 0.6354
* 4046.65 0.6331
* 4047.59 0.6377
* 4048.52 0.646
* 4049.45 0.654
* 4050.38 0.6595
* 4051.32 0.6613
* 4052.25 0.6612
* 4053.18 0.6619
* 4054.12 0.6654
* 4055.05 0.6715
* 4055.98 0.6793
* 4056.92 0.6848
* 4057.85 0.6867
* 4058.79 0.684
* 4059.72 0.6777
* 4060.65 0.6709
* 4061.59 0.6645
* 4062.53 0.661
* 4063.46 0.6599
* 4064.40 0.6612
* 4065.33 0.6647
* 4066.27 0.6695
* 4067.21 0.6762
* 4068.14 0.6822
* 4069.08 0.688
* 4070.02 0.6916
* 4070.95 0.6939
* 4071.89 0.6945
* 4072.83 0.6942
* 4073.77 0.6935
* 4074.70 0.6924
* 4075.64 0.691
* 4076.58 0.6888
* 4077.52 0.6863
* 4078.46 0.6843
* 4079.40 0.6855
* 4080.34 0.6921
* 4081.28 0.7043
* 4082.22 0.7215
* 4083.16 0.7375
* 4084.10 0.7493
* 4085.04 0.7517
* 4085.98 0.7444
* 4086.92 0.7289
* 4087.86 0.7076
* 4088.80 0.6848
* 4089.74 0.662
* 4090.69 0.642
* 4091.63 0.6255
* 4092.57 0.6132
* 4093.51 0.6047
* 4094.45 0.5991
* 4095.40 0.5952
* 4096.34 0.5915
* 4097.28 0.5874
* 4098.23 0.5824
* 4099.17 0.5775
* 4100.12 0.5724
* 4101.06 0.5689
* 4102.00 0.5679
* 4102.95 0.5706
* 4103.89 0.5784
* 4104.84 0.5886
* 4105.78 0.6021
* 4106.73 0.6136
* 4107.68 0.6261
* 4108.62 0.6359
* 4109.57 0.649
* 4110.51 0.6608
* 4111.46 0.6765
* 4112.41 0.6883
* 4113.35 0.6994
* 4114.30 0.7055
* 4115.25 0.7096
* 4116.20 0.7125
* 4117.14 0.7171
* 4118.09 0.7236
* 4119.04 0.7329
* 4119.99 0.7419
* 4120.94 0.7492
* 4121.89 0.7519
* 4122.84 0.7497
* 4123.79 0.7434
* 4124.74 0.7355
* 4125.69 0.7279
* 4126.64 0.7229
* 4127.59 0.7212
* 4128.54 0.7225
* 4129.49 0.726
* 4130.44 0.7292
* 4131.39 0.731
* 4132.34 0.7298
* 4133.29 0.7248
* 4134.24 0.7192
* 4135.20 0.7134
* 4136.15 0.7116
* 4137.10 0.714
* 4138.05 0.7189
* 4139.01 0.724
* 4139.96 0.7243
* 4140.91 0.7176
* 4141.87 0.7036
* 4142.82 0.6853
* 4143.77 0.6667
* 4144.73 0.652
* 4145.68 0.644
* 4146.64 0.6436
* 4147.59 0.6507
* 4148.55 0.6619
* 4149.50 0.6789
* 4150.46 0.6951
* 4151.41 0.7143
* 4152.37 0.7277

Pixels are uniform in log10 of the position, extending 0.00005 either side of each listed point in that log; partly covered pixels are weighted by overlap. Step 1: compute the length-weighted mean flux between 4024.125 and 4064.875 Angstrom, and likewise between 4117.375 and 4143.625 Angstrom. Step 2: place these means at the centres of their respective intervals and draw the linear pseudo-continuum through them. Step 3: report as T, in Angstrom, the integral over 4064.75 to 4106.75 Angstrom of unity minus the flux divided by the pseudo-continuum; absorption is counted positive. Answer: 2.8 Angstrom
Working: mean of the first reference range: 0.686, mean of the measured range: 0.657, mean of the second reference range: 0.725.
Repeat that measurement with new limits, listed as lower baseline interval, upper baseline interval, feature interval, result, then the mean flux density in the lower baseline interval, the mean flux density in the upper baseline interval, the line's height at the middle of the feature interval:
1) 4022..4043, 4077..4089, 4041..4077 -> 2.1 Angstrom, 0.715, 0.714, 0.714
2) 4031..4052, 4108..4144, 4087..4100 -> 1.4 Angstrom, 0.676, 0.714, 0.699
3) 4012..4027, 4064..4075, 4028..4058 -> 1.2 Angstrom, 0.729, 0.684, 0.708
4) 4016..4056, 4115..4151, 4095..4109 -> 2.3 Angstrom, 0.696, 0.711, 0.706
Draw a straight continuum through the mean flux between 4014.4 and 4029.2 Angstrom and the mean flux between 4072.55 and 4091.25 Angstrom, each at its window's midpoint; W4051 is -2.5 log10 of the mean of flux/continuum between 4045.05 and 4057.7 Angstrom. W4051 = 0.09 mag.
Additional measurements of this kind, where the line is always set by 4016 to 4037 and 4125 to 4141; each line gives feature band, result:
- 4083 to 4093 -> 0.041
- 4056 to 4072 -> 0.067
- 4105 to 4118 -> 0.083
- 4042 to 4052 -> 0.105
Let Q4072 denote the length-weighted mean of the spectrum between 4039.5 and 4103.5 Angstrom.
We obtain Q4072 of 0.664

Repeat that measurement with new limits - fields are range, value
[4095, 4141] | 0.679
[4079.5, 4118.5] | 0.653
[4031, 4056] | 0.675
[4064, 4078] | 0.685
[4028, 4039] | 0.702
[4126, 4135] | 0.725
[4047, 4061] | 0.667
